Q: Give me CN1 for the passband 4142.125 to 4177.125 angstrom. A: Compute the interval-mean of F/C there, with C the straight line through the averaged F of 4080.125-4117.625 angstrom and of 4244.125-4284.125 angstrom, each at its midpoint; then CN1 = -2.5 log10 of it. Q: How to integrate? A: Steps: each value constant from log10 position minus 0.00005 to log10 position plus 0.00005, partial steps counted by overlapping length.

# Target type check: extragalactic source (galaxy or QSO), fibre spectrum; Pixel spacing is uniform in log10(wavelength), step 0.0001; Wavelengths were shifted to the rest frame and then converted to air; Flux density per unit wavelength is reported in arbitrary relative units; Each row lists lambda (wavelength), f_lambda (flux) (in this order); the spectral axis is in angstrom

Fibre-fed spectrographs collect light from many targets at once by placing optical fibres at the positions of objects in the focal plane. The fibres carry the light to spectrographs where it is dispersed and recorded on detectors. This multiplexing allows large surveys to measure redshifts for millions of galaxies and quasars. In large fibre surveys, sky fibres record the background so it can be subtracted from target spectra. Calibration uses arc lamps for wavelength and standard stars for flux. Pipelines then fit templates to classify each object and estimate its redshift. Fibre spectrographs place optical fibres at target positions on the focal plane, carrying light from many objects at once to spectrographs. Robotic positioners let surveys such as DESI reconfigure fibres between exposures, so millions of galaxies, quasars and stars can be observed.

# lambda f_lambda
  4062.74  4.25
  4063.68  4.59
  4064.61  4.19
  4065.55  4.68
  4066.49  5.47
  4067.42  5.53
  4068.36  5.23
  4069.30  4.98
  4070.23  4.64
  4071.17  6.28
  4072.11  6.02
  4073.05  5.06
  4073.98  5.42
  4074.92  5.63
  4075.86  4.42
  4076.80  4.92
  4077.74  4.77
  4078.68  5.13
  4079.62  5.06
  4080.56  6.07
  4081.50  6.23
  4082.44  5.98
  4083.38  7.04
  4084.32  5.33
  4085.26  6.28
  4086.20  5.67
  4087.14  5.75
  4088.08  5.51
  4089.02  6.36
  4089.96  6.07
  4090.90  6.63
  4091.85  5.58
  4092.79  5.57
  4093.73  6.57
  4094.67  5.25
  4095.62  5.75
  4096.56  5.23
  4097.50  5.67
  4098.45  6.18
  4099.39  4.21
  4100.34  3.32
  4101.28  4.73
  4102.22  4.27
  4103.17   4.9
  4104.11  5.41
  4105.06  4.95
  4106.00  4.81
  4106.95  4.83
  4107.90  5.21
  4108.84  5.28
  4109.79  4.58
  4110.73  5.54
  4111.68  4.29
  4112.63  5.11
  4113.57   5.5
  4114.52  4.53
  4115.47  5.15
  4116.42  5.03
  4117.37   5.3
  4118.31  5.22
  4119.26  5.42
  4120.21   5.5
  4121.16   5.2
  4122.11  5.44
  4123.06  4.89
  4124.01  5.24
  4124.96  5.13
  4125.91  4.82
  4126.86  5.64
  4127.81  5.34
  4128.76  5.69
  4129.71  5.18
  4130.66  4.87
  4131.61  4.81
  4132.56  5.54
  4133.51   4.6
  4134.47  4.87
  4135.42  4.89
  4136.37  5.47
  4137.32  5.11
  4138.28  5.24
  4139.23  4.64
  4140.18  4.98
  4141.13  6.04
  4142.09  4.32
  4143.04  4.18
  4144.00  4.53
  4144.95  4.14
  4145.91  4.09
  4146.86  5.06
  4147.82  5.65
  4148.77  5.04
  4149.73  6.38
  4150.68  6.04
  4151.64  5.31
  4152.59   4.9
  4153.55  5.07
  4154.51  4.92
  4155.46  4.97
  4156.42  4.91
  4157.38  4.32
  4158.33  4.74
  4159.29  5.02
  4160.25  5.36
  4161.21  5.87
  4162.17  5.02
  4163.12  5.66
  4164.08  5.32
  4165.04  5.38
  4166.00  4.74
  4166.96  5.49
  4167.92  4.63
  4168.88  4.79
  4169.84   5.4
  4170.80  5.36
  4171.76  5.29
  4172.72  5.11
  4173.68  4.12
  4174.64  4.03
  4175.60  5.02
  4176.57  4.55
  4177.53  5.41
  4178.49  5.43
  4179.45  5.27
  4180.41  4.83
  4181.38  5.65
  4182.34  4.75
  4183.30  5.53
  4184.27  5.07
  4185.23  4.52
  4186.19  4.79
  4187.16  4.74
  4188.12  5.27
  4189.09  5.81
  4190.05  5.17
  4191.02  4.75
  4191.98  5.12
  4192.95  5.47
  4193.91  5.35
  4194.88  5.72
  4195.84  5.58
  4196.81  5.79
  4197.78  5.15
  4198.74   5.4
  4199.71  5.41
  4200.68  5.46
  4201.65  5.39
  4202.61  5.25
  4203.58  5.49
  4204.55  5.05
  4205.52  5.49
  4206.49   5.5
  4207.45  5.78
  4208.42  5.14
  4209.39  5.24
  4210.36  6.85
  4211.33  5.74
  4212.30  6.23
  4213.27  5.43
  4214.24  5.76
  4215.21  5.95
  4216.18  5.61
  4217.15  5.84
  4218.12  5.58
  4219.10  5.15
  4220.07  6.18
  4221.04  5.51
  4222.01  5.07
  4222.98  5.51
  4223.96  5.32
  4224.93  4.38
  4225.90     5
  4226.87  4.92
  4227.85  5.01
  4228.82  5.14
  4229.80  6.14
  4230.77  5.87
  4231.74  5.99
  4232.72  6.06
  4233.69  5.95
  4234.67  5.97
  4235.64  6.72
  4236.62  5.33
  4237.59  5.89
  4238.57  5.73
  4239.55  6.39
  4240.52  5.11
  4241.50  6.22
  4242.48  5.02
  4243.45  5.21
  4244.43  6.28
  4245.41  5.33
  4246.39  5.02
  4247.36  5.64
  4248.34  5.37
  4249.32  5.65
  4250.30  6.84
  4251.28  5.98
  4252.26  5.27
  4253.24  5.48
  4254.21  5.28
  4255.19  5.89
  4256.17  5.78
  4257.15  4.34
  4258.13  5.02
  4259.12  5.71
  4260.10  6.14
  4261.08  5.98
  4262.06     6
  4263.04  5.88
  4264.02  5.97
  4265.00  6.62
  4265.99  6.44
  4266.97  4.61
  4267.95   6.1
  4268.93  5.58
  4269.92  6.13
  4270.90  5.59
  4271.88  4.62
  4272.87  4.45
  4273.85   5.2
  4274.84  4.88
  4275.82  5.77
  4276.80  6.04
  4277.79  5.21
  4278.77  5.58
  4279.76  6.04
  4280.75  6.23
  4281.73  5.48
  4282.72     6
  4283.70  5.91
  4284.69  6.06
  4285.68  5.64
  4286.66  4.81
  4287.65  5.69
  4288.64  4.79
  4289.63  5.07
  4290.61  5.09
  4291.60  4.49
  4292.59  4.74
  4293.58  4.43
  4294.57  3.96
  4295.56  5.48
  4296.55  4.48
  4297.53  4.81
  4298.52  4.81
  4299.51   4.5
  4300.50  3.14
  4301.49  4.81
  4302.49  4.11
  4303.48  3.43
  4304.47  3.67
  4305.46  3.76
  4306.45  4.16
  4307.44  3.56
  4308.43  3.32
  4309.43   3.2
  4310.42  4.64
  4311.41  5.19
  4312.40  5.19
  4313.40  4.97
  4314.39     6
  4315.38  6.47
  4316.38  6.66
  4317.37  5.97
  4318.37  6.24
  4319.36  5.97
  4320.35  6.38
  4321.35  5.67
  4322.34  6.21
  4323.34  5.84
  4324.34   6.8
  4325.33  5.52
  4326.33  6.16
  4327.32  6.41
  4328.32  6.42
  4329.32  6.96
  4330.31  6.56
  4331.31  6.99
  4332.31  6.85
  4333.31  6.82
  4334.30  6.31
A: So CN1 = 0.10 mag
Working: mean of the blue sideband 5.39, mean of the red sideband 5.64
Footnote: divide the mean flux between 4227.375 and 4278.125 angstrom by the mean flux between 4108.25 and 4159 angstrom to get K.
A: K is 1.1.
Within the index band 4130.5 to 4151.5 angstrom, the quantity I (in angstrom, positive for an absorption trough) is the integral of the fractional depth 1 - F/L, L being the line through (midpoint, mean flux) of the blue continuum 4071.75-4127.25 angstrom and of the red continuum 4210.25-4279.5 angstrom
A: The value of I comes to 1.5 angstrom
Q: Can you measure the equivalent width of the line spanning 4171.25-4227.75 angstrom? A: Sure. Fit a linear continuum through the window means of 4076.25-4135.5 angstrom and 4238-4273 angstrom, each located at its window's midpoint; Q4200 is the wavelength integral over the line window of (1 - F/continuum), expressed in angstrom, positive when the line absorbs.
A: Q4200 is 2.1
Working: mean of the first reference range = 5.3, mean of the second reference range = 5.64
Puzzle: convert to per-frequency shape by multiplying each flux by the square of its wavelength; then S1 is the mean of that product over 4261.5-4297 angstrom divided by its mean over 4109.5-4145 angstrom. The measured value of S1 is 1.15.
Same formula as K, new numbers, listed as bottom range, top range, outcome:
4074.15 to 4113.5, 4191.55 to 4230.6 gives 1.02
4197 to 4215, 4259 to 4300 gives 0.97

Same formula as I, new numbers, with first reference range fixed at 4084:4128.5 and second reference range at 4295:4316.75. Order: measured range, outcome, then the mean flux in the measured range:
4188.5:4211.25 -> -2.4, 5.45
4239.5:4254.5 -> -2.7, 5.62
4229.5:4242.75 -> -3.0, 5.9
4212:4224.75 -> -1.9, 5.59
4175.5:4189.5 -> -0.3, 5.11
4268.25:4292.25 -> -4.1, 5.43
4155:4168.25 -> -0.1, 5.11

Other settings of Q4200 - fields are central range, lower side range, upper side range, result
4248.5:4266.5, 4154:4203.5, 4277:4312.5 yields -3.3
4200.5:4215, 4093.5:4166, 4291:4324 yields -1.8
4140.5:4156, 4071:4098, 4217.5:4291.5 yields 1.7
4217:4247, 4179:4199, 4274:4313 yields -3.0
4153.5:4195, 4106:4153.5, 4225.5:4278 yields 1.6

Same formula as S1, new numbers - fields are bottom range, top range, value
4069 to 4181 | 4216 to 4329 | 1.12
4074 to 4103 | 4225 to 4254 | 1.11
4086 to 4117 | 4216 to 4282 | 1.15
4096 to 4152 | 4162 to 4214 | 1.07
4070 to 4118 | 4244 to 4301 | 1.10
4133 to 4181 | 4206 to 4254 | 1.16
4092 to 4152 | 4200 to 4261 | 1.15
